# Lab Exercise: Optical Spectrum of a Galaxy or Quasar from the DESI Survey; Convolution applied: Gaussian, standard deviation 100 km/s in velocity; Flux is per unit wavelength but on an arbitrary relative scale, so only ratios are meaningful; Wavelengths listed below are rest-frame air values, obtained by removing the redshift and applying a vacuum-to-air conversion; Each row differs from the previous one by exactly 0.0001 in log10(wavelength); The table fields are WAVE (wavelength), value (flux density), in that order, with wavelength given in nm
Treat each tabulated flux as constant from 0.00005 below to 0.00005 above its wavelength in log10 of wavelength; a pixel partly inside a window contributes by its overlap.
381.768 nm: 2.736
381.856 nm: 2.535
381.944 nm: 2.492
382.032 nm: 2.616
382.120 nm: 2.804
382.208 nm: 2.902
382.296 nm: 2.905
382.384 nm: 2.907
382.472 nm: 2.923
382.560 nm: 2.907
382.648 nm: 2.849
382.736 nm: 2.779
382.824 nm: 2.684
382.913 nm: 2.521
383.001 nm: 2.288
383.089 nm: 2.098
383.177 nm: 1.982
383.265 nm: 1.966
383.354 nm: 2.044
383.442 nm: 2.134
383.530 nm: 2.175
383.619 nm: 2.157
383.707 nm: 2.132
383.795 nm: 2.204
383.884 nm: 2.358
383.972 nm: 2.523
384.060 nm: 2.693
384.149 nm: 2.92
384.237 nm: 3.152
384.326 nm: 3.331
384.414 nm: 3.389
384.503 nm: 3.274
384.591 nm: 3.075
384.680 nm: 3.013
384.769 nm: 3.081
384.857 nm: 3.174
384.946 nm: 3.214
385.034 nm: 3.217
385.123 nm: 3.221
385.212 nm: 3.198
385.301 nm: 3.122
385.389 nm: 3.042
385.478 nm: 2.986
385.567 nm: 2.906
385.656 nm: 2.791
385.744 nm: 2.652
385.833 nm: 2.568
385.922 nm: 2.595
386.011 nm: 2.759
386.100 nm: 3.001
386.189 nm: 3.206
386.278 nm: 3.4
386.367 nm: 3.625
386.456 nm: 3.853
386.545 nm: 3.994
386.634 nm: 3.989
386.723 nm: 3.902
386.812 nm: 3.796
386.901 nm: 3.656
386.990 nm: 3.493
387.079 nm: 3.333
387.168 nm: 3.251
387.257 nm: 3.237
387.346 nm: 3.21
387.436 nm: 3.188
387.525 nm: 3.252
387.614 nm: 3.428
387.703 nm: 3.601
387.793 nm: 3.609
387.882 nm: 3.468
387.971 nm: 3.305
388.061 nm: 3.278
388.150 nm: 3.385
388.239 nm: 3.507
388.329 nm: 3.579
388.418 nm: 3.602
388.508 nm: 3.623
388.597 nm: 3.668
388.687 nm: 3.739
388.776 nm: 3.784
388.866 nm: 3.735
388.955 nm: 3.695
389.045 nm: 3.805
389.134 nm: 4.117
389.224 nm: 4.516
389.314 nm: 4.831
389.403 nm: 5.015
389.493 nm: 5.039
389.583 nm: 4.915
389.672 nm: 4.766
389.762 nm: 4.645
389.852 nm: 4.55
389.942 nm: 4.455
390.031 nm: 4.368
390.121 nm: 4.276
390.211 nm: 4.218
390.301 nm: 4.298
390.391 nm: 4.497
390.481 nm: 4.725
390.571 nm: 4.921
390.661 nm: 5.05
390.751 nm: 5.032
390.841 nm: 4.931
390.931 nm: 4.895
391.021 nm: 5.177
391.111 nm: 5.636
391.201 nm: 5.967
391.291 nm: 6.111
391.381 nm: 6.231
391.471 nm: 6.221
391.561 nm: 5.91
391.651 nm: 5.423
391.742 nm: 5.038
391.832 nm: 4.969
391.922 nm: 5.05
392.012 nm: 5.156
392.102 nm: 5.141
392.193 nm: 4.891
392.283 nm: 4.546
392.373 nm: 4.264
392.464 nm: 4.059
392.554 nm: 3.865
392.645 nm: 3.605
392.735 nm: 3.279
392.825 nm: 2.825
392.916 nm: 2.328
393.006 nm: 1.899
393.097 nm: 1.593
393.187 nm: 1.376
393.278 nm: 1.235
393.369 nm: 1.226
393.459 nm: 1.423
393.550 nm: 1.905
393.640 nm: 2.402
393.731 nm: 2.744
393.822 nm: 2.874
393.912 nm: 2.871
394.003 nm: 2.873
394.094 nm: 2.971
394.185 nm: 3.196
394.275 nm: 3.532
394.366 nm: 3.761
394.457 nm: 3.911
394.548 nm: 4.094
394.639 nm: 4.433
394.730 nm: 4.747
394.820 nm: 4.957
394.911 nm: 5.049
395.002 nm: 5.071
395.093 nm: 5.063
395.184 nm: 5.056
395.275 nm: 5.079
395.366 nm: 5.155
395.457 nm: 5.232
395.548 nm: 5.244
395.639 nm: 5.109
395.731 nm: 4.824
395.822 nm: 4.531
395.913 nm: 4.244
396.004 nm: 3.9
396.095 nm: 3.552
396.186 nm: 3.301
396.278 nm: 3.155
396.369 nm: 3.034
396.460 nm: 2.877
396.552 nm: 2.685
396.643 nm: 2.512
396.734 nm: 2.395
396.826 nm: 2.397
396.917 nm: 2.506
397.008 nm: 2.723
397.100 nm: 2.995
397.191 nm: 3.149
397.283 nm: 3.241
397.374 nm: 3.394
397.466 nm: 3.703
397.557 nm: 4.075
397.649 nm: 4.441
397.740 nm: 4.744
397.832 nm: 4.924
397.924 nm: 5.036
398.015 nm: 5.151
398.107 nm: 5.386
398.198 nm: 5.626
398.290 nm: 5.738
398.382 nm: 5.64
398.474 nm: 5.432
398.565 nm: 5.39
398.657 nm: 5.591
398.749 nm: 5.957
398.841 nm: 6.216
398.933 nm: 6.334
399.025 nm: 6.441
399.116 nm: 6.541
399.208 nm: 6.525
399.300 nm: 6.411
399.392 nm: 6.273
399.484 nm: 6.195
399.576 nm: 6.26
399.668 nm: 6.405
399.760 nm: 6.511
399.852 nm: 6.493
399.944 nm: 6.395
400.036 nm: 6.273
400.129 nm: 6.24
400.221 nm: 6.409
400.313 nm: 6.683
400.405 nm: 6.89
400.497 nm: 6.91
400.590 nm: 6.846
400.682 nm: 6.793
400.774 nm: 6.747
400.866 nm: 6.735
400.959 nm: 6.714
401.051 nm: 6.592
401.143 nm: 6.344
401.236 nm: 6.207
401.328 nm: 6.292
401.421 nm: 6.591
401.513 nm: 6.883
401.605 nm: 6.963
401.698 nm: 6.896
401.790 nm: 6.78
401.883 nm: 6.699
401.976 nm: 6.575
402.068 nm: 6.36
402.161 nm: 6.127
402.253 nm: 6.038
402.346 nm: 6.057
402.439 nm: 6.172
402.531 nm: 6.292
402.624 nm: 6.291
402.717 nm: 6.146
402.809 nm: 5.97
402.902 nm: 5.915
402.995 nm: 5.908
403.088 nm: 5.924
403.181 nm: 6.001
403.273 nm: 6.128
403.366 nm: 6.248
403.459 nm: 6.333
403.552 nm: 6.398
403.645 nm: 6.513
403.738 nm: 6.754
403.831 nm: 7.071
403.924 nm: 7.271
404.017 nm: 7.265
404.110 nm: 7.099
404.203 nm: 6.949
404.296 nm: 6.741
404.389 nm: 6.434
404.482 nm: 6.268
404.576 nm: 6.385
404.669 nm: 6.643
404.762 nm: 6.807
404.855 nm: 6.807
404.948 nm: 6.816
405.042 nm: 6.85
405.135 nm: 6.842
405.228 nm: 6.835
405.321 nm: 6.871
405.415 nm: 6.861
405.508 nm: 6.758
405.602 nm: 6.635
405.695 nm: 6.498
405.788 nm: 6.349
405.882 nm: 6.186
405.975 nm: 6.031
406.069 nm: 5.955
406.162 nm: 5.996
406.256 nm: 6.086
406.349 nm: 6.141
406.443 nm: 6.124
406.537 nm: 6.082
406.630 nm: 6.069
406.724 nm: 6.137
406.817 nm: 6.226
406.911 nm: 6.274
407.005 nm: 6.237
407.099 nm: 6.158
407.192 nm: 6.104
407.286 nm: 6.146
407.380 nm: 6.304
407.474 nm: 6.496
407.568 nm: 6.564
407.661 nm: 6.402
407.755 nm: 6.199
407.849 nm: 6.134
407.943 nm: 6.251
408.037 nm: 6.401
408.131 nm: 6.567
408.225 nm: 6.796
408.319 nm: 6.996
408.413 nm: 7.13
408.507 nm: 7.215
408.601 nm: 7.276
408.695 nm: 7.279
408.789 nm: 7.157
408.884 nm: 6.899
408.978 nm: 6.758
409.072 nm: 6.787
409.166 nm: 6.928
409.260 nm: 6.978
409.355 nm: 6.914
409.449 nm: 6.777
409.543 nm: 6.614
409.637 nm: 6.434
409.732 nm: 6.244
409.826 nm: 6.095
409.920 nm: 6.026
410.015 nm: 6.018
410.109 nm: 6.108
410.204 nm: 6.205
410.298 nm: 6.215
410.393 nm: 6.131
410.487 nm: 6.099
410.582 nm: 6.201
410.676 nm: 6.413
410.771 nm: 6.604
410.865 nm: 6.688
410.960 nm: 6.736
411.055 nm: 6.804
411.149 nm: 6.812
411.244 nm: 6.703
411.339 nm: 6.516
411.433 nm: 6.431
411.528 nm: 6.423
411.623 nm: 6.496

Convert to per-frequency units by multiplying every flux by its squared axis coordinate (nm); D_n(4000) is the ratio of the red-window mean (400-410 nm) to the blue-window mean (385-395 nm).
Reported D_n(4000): 1.83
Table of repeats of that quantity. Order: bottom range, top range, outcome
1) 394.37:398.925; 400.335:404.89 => 1.54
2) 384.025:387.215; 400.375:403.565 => 2.16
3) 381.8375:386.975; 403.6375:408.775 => 2.52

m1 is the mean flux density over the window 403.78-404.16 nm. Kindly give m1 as 7.17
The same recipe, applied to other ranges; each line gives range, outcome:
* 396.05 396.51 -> 3.17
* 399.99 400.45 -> 6.49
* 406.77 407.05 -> 6.25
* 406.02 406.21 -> 5.96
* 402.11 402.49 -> 6.11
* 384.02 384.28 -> 2.92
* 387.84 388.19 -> 3.36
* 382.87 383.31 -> 2.17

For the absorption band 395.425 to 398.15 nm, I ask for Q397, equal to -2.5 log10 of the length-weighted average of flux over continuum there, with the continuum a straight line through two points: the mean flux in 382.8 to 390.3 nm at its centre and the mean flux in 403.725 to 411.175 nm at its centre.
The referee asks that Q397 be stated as 0.28 mag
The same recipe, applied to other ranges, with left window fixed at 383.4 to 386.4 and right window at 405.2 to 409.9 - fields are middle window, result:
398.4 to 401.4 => -0.203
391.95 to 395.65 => 0.183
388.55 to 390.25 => -0.196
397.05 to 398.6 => 0.087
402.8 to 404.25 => -0.111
